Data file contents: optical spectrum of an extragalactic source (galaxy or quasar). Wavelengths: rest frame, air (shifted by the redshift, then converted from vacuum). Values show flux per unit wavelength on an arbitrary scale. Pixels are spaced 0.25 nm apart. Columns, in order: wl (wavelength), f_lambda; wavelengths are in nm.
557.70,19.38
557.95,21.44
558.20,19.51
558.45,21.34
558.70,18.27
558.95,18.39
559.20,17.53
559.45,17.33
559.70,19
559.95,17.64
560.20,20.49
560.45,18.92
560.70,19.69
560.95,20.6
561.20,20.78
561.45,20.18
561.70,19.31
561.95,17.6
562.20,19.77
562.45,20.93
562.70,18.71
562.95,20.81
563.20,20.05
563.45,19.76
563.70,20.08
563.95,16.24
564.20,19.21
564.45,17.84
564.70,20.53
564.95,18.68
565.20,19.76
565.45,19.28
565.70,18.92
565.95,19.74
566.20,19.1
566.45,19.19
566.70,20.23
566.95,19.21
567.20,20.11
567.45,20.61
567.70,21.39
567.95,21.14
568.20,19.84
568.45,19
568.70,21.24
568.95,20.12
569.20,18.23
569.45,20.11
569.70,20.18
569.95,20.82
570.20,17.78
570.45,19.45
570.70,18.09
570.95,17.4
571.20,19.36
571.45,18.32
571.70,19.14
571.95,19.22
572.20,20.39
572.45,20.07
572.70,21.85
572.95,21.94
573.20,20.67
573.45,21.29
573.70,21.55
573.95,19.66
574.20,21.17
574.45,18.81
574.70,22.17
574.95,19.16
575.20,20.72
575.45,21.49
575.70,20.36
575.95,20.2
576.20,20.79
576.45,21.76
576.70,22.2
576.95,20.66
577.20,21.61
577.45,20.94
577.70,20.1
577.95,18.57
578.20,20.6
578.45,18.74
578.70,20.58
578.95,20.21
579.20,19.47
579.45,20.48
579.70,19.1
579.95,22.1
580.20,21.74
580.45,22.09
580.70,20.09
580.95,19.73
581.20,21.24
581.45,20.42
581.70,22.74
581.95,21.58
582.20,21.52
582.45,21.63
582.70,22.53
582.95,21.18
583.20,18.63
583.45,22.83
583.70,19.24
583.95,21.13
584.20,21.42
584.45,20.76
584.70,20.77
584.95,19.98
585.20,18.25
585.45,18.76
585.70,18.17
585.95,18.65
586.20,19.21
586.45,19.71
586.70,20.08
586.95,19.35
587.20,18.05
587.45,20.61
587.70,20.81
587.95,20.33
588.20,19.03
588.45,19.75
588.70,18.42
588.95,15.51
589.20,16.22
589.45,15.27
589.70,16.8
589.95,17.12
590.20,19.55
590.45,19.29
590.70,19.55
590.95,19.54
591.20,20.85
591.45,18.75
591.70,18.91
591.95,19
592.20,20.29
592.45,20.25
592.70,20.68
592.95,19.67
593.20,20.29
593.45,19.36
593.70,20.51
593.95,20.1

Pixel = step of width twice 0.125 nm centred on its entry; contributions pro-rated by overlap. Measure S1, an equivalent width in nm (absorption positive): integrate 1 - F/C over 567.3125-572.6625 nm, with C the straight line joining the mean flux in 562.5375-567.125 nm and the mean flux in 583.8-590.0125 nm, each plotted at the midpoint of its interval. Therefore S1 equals -0.11 nm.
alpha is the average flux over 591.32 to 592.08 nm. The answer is 18.9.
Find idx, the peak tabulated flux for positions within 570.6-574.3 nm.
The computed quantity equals 21.94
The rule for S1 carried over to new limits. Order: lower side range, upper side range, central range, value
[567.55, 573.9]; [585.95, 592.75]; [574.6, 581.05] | -0.34 nm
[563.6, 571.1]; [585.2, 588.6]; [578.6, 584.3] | -0.45 nm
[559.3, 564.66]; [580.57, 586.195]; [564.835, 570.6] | -0.04 nm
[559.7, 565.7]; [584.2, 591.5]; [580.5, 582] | -0.15 nm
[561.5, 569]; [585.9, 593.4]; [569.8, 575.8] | -0.18 nm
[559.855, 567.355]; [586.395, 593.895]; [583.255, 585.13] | -0.15 nm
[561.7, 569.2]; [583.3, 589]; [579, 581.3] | -0.12 nm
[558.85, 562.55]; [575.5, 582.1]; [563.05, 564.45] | 0.03 nm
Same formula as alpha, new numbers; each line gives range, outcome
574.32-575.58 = 20.5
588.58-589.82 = 16.4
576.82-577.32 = 21.1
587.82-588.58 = 19.7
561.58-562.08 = 18.5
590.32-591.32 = 19.8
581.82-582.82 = 21.8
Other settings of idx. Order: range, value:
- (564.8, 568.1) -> 21.39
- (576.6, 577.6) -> 22.2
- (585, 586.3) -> 19.21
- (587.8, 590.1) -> 20.33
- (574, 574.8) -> 22.17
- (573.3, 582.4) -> 22.74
